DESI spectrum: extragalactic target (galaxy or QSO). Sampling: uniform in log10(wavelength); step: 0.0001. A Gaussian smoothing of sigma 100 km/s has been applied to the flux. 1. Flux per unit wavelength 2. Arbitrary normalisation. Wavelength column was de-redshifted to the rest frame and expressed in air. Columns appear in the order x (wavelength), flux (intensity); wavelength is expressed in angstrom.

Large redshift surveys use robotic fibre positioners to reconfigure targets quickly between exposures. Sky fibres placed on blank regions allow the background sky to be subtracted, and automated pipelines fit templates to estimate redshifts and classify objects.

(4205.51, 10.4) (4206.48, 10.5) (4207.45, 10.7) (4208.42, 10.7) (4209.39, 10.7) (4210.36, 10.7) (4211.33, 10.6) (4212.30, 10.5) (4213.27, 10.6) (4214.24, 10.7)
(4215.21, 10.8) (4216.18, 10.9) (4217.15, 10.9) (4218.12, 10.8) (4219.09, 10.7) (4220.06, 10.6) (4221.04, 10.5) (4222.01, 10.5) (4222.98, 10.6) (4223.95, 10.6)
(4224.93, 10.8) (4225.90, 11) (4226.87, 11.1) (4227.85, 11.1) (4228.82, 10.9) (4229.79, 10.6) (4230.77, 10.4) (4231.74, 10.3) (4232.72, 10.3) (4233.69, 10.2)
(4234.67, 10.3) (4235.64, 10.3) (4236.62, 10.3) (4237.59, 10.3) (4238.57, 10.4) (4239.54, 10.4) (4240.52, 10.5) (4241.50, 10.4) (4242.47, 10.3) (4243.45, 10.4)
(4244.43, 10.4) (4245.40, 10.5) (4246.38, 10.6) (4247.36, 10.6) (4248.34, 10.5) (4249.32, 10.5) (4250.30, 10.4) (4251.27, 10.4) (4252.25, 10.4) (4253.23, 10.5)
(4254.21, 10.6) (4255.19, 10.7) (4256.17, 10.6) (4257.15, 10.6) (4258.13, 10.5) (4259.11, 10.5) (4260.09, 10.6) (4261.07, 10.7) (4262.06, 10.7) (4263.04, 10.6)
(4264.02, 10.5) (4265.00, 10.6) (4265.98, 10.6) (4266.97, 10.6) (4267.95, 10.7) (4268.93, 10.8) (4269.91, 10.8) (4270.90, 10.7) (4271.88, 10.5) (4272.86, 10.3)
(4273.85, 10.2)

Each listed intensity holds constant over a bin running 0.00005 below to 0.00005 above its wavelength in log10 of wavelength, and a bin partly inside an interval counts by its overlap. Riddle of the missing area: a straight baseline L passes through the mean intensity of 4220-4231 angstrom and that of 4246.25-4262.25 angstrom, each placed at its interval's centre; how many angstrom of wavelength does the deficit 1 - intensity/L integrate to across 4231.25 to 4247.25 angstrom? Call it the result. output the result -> 0.40 angstrom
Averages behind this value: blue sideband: 10.7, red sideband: 10.5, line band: 10.4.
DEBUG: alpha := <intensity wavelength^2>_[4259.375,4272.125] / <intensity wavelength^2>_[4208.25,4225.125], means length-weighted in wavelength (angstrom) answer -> 1.0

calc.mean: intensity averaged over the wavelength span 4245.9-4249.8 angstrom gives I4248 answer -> 10.5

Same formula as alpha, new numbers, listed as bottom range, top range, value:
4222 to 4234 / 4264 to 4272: 1.02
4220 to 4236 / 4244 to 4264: 1.01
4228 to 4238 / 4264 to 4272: 1.04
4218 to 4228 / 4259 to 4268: 1.01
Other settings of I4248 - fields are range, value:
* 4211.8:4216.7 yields 10.7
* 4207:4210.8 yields 10.7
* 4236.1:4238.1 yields 10.3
